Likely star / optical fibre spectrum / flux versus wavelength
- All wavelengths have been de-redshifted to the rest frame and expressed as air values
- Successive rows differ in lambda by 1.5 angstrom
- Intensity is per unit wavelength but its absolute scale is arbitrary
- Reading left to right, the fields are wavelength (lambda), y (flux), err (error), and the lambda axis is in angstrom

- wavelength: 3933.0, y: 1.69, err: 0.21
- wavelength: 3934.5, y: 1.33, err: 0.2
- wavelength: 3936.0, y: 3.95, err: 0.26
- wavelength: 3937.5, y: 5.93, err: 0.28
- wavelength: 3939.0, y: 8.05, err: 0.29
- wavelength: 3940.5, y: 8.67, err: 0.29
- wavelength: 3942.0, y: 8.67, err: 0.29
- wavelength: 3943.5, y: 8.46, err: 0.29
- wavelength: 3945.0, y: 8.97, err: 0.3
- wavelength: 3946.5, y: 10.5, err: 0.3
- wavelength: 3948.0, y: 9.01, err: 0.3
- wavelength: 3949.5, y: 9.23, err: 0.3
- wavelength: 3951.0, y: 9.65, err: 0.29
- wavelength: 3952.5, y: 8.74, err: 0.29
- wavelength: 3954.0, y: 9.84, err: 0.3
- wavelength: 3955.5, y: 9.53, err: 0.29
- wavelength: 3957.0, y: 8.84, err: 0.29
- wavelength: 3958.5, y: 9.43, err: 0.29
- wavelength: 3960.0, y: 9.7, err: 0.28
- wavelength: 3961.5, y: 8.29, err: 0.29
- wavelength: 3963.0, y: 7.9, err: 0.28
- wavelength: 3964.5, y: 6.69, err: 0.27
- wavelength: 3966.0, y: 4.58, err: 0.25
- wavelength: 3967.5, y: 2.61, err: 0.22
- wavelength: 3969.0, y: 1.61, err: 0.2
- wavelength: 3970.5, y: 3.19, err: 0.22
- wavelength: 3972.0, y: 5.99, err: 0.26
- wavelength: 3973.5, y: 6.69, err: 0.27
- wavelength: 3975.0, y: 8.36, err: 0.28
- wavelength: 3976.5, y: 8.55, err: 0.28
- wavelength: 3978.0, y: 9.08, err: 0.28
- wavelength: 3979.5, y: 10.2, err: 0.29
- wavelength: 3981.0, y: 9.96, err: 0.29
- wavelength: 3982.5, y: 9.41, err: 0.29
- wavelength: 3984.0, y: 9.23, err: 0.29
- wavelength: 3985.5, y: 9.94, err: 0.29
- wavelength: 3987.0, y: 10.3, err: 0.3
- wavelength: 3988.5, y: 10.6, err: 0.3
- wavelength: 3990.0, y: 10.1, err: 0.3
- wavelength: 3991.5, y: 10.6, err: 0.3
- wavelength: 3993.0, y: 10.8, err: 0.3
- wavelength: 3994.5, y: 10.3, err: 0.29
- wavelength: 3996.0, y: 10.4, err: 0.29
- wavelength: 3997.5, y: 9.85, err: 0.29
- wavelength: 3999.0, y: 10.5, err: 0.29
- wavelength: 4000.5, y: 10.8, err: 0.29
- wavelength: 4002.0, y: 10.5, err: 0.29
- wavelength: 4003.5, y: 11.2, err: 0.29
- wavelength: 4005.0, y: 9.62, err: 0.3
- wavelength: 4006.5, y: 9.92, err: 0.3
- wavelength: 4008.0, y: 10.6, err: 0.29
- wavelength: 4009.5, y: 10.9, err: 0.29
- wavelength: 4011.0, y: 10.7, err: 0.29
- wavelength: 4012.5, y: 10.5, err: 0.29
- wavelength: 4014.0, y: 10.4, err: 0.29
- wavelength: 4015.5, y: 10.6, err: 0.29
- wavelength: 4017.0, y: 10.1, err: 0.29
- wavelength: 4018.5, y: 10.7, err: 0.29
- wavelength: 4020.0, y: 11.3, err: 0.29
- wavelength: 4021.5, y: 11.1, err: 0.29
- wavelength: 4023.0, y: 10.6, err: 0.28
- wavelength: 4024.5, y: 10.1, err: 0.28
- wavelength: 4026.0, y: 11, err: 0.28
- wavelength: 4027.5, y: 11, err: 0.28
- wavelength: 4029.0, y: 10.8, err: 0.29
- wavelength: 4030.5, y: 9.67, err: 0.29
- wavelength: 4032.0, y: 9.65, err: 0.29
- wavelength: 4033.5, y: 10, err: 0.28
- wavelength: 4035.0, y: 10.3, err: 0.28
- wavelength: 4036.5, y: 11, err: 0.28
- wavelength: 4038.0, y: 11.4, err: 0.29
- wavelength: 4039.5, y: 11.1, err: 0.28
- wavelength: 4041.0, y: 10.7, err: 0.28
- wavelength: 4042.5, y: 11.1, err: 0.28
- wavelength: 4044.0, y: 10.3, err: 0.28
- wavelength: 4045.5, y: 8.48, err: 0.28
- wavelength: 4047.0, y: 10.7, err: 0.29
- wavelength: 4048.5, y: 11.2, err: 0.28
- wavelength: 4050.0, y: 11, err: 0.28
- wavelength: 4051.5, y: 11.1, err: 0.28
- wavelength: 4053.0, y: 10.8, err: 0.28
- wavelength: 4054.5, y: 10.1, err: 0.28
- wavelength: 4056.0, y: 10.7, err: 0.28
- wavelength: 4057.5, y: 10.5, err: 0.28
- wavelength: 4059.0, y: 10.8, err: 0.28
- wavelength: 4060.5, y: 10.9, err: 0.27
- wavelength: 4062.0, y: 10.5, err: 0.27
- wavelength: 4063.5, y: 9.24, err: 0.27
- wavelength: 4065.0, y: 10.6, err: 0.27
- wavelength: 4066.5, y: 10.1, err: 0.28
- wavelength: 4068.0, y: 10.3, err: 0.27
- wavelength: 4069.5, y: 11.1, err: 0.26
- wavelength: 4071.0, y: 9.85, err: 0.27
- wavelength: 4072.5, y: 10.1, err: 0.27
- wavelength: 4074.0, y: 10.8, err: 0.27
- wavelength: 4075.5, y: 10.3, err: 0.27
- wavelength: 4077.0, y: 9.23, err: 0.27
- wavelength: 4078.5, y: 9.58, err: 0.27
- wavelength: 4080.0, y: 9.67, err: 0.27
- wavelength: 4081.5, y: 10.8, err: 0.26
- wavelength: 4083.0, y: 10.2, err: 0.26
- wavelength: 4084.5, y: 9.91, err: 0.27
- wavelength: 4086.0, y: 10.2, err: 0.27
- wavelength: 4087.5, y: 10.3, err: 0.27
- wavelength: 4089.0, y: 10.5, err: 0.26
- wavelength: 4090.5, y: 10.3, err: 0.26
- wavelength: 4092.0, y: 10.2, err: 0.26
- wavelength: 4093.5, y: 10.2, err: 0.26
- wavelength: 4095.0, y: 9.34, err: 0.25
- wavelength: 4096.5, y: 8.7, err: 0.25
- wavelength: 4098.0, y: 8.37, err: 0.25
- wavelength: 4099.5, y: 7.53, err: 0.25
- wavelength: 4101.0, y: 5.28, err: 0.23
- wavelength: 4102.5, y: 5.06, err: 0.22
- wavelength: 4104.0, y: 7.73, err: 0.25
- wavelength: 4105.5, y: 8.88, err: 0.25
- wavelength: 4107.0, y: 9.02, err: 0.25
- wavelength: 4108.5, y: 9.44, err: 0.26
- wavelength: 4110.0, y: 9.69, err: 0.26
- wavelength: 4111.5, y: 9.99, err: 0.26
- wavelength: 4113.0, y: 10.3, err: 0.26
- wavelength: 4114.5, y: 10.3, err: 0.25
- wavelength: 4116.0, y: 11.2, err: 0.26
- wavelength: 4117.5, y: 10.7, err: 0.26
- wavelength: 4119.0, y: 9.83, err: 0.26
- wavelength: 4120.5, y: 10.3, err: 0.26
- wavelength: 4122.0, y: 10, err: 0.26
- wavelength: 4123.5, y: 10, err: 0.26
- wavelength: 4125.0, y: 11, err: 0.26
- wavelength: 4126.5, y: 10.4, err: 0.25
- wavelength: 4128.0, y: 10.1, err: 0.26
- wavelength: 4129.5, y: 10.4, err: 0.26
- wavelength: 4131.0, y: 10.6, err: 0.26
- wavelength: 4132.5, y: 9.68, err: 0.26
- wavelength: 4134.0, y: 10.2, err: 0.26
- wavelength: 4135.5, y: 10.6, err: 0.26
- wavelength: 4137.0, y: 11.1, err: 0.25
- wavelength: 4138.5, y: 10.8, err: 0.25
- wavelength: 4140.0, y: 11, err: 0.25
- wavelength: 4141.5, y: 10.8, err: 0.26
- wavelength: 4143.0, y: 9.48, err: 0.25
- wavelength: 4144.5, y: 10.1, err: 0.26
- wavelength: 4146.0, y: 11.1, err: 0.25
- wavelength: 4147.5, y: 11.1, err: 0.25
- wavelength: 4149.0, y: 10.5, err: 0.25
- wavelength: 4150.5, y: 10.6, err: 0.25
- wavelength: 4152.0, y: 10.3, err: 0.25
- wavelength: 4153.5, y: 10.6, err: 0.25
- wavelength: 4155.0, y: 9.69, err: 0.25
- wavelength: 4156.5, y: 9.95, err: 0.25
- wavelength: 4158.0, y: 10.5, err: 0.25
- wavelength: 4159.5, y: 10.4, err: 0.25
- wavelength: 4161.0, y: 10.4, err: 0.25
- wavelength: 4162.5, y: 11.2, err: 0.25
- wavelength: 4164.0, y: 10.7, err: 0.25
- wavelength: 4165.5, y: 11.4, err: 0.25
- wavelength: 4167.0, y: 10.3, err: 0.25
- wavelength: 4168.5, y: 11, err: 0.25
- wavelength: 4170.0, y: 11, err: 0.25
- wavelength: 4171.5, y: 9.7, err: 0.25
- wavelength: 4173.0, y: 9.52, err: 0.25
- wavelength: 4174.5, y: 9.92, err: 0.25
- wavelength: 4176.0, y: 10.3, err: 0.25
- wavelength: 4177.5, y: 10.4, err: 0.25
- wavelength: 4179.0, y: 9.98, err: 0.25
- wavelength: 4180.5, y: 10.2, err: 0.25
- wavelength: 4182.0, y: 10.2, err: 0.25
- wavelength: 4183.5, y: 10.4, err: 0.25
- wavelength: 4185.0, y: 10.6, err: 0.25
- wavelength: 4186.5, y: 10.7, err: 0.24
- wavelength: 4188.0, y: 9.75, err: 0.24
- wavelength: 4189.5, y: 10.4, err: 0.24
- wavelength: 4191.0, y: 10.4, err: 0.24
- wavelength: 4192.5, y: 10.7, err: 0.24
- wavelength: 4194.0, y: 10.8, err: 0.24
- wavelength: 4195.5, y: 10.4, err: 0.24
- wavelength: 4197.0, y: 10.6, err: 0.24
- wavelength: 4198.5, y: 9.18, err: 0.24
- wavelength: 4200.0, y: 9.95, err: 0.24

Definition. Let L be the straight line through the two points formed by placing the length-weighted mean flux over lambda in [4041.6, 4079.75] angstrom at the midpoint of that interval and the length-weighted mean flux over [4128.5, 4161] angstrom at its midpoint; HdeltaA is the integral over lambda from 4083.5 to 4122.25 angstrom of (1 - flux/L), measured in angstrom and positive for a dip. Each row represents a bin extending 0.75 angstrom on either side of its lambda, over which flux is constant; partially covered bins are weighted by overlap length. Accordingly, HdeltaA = 3.9 angstrom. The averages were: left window 10.4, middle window 9.35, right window 10.4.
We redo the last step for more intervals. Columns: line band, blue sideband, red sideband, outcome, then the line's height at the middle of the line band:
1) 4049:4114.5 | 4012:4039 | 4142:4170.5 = 4.96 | 10.6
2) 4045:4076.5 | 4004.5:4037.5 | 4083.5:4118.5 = -1.77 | 9.89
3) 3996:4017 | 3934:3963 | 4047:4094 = -2.65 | 9.28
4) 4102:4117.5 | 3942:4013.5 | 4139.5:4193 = 1.08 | 9.99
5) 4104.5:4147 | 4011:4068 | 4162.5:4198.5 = 0.87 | 10.5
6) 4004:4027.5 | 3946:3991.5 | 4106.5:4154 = -4.43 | 8.89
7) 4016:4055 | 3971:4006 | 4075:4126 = -4.03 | 9.6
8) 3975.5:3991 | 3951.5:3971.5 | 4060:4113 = -4.71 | 7.46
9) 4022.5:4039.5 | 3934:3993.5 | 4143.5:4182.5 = -3.15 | 8.88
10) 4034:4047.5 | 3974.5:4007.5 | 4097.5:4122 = -1.33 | 9.6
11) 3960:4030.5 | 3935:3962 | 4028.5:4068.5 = 1.48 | 9.47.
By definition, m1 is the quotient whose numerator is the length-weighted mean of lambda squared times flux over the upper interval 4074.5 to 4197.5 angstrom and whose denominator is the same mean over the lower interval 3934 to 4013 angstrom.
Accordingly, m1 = 1.26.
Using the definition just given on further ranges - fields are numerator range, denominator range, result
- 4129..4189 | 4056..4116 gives 1.12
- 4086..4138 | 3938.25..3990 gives 1.25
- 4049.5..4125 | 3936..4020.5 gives 1.15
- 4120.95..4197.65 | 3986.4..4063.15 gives 1.06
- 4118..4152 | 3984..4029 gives 1.06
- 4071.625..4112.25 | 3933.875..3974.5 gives 1.37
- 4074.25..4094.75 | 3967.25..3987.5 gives 1.40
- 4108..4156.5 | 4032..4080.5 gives 1.03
